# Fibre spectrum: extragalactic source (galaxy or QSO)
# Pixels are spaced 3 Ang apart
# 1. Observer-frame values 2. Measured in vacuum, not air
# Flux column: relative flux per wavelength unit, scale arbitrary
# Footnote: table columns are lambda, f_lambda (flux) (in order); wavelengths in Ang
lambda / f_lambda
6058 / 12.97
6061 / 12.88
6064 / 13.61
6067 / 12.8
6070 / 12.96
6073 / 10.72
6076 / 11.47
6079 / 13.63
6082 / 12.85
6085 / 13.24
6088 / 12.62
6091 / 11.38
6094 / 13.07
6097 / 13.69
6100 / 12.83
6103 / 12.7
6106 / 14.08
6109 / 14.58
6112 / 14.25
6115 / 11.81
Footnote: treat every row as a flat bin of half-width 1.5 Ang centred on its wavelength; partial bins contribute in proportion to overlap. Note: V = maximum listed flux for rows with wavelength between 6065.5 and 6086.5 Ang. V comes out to 13.63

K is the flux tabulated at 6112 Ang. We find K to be 14.25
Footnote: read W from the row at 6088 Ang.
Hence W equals 12.62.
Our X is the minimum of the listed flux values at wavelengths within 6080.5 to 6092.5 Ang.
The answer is 11.38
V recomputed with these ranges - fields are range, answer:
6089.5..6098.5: 13.69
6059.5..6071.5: 13.61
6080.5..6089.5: 13.24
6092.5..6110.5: 14.58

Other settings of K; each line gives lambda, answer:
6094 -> 13.07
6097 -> 13.69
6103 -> 12.7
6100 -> 12.83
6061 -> 12.88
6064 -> 13.61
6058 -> 12.97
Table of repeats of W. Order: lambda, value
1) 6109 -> 14.58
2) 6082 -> 12.85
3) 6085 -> 13.24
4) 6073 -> 10.72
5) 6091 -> 11.38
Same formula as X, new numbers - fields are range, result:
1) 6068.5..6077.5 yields 10.72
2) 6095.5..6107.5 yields 12.7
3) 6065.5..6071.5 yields 12.8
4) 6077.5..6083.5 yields 12.85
